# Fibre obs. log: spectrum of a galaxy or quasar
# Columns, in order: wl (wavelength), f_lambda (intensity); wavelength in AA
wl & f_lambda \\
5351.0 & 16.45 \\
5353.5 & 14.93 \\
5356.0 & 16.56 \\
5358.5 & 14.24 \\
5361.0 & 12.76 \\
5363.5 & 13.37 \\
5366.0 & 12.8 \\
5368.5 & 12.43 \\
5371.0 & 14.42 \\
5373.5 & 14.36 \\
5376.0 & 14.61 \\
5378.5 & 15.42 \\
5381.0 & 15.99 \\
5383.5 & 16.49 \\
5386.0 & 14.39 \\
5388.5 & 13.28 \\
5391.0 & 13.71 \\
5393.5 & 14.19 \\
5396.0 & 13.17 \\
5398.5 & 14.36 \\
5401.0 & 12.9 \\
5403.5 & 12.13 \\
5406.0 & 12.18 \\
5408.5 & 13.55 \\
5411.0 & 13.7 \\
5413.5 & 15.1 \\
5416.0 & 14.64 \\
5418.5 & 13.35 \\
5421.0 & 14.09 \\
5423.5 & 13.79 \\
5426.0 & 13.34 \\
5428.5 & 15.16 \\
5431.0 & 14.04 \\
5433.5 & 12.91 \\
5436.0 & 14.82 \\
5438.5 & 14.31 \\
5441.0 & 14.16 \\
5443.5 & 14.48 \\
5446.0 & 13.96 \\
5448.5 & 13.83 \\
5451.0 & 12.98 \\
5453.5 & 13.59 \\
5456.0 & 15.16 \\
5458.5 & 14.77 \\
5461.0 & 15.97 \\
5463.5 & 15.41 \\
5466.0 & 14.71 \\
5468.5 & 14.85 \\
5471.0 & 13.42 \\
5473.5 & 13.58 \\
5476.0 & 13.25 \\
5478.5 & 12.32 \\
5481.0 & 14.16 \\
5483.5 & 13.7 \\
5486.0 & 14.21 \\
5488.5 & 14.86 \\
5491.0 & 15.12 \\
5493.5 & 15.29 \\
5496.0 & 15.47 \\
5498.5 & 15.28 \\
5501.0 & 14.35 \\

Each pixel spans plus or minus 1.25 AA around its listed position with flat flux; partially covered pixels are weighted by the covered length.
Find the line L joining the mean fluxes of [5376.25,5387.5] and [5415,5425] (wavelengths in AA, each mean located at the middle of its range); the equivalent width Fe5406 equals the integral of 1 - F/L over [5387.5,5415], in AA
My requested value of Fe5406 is 2.20 AA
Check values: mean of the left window 15.4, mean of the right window 13.9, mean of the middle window 13.5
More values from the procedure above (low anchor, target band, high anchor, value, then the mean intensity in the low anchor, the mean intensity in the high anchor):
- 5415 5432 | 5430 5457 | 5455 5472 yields 0.9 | 14.1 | 14.9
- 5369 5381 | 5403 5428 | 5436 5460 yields 1.3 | 14.7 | 14.2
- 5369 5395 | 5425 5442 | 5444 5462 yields 0.3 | 14.6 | 14.3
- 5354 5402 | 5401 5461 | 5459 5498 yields 1.6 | 14.2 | 14.4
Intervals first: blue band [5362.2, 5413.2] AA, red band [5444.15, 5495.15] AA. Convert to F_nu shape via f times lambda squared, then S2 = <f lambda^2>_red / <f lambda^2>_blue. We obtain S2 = 1.06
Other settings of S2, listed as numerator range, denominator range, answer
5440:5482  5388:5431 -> 1.05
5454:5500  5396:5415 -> 1.11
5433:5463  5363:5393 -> 1.03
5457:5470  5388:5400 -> 1.13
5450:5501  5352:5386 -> 1.03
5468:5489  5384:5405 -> 1.04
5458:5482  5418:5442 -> 1.03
